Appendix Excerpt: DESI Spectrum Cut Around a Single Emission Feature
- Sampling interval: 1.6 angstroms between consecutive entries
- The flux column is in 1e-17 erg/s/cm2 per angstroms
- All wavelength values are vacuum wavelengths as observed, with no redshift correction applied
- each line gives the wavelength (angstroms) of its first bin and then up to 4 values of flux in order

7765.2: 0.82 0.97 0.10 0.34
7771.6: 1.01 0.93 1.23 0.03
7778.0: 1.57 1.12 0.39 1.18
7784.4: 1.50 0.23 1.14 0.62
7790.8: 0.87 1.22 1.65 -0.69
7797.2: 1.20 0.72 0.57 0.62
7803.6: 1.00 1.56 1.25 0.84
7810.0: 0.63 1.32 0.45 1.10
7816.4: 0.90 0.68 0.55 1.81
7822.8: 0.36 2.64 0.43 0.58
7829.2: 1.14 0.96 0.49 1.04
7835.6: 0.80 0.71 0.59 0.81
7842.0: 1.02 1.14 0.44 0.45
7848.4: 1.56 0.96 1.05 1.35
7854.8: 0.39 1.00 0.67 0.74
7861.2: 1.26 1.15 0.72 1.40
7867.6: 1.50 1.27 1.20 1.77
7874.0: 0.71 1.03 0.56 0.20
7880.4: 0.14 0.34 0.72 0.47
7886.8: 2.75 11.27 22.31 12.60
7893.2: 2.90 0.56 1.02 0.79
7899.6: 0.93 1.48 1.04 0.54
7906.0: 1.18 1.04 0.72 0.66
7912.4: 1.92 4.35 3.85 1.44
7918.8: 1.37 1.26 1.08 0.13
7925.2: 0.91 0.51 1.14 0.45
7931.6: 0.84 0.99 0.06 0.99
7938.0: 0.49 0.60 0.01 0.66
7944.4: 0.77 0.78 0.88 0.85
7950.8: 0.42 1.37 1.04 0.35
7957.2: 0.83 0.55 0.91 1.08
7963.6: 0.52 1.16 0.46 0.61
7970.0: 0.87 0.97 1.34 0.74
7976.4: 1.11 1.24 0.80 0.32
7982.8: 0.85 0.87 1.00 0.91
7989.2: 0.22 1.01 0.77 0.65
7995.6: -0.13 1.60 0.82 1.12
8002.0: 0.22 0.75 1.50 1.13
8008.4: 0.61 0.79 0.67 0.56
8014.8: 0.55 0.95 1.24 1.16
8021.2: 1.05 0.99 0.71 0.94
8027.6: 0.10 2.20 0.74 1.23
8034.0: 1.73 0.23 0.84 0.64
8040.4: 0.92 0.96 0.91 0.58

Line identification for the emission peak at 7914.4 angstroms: [N II] 6583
